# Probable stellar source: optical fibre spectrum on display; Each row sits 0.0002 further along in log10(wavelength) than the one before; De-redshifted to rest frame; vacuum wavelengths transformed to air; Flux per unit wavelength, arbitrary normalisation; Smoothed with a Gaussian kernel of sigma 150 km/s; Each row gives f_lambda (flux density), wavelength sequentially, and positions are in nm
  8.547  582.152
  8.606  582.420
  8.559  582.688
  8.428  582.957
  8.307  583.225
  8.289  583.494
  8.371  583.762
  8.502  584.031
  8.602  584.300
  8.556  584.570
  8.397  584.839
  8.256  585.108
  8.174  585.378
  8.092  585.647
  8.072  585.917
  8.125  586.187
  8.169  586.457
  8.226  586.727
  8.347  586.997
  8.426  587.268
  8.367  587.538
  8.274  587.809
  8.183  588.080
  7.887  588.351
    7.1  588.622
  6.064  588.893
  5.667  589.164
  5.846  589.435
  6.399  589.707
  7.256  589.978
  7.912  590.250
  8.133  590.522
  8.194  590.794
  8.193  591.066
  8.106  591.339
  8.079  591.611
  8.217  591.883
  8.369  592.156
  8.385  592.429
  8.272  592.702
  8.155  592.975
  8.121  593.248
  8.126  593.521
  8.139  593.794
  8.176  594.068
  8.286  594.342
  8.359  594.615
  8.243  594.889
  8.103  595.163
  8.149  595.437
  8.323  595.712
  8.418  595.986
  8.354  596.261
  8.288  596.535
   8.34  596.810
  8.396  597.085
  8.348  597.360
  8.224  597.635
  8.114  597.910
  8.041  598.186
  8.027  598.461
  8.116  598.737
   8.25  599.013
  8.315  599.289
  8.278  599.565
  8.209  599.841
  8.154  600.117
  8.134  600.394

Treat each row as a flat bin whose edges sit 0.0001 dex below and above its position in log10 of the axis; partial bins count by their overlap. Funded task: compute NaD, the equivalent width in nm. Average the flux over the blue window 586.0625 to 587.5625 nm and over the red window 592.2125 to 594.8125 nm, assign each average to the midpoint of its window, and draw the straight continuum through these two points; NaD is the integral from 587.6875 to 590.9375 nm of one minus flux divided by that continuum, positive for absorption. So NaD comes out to 0.400 nm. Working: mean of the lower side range 8.27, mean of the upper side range 8.23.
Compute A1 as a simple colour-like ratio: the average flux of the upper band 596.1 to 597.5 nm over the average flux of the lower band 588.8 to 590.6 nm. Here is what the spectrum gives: 1.24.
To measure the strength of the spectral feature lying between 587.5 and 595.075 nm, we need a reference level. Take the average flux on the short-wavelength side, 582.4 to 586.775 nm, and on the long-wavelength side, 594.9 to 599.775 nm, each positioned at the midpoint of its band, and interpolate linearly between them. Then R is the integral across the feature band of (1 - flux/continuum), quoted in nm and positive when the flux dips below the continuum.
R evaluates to 0.44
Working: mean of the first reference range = 8.33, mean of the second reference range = 8.24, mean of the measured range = 7.8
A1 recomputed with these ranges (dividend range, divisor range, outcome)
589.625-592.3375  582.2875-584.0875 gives 0.94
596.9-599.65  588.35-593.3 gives 1.08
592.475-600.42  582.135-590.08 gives 1.04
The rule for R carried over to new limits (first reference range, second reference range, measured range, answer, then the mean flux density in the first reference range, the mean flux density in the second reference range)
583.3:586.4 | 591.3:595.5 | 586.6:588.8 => 0.06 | 8.31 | 8.21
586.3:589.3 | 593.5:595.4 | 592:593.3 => -0.03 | 7.7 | 8.21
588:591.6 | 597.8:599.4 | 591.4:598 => -0.41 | 7.32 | 8.14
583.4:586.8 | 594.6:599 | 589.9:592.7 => 0.05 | 8.3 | 8.24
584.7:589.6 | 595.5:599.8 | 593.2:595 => -0.03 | 7.75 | 8.25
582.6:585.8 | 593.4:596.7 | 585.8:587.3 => 0.02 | 8.37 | 8.25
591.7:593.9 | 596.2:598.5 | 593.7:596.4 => -0.01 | 8.22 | 8.24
